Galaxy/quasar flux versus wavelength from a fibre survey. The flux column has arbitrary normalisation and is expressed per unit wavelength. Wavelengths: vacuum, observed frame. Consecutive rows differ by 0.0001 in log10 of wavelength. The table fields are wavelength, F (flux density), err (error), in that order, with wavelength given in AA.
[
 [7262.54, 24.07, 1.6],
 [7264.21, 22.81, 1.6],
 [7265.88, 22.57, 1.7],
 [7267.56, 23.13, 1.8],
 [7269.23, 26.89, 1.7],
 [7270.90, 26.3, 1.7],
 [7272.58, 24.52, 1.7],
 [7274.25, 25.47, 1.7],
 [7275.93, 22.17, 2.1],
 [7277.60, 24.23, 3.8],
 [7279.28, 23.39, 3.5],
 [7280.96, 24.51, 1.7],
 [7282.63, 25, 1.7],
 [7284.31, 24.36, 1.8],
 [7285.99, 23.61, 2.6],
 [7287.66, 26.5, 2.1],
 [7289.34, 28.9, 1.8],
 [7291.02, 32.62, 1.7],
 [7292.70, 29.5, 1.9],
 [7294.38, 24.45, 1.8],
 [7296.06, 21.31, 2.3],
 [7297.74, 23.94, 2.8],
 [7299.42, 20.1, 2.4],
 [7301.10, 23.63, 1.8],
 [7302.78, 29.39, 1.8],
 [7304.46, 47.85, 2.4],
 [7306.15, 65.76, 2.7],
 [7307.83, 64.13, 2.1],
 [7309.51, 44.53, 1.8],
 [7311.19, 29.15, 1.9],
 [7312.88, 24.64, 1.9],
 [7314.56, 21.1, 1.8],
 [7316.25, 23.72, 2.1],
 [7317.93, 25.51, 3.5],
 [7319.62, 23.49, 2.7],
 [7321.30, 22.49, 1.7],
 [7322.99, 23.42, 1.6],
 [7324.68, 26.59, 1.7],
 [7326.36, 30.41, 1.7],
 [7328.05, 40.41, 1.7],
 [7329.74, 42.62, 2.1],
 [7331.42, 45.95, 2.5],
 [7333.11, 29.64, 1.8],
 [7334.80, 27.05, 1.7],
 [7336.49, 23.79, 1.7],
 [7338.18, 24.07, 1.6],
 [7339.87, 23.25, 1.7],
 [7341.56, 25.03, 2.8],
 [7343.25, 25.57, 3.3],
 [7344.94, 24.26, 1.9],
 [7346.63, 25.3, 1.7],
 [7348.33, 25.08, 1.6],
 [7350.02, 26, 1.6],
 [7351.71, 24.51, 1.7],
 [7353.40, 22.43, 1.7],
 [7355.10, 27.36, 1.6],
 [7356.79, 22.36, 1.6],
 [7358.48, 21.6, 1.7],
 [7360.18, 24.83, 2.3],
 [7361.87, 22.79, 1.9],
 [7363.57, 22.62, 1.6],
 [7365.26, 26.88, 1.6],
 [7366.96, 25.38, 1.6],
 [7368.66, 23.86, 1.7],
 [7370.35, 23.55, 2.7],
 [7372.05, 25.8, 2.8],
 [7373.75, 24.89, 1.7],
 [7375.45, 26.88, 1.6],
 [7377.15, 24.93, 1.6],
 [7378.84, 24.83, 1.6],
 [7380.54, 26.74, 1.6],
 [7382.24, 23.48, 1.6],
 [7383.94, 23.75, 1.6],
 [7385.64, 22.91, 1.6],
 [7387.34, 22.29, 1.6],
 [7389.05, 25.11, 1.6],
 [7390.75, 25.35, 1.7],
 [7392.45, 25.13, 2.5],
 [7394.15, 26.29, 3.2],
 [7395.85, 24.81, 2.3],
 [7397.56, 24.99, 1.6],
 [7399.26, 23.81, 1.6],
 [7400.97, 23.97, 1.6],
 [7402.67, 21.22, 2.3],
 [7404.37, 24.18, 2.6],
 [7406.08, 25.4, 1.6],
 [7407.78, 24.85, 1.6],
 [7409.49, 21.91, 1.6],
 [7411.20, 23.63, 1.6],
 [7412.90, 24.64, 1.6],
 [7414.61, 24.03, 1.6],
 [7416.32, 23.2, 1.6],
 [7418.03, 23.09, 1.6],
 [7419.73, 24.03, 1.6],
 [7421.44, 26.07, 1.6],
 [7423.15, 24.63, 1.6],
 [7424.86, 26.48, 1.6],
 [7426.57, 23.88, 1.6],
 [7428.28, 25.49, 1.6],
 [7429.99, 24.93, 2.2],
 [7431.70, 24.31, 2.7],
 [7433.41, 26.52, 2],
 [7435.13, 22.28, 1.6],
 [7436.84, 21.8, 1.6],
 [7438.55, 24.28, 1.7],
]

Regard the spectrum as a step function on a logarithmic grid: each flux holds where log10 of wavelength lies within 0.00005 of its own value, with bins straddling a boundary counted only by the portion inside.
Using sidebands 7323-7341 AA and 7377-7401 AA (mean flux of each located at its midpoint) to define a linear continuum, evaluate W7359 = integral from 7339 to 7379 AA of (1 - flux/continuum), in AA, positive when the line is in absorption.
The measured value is 4.7 AA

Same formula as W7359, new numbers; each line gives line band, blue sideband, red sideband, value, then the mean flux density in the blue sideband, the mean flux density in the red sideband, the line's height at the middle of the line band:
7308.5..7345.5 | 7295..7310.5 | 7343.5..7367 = 3.16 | 37.6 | 24.4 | 31.5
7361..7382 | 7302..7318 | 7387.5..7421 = 2.97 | 38.2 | 24.2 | 29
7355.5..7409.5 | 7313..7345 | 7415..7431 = 3.40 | 27.8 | 24.6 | 26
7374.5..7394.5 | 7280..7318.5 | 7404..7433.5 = 1.12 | 30.6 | 24.5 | 26.2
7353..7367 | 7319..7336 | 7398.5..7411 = 1.99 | 31.2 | 23.6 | 28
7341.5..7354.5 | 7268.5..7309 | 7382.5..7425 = 0.99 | 29.7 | 24.2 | 26.8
